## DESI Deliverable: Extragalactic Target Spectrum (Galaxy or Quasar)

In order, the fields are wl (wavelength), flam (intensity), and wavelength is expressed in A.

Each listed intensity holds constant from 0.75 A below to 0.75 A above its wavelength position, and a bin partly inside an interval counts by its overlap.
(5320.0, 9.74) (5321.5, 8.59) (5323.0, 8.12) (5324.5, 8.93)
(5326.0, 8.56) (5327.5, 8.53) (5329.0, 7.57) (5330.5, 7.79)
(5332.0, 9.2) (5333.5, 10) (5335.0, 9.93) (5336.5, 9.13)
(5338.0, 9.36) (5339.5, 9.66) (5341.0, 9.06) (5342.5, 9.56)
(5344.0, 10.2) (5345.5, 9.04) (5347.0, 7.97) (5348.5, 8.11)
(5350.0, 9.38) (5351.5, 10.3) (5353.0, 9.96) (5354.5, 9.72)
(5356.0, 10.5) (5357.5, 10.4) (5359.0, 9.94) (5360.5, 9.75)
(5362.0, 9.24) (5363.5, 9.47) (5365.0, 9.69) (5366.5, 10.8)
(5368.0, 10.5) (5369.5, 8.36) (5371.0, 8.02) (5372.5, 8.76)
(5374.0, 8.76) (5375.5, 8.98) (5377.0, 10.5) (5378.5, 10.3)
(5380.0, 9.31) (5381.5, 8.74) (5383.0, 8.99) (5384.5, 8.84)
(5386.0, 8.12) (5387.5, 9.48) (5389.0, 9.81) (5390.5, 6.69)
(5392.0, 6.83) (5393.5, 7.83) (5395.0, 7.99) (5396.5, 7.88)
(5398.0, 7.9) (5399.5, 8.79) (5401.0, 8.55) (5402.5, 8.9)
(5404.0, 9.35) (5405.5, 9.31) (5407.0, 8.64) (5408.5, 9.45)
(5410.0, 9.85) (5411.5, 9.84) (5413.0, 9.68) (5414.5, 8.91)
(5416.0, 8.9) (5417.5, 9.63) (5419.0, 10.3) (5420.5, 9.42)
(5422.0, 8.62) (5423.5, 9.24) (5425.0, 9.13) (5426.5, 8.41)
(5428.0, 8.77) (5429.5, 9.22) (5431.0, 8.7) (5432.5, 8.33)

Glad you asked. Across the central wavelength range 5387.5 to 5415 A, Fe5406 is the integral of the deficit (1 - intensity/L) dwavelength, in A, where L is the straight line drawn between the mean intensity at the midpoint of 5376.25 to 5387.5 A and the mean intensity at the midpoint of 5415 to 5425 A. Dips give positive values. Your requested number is 1.78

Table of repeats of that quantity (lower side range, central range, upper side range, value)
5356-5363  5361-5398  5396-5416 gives 2.43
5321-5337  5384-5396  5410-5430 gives 1.21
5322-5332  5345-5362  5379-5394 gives -2.30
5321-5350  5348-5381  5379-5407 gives -3.23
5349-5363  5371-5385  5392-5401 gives -0.52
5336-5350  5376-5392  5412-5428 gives 0.36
